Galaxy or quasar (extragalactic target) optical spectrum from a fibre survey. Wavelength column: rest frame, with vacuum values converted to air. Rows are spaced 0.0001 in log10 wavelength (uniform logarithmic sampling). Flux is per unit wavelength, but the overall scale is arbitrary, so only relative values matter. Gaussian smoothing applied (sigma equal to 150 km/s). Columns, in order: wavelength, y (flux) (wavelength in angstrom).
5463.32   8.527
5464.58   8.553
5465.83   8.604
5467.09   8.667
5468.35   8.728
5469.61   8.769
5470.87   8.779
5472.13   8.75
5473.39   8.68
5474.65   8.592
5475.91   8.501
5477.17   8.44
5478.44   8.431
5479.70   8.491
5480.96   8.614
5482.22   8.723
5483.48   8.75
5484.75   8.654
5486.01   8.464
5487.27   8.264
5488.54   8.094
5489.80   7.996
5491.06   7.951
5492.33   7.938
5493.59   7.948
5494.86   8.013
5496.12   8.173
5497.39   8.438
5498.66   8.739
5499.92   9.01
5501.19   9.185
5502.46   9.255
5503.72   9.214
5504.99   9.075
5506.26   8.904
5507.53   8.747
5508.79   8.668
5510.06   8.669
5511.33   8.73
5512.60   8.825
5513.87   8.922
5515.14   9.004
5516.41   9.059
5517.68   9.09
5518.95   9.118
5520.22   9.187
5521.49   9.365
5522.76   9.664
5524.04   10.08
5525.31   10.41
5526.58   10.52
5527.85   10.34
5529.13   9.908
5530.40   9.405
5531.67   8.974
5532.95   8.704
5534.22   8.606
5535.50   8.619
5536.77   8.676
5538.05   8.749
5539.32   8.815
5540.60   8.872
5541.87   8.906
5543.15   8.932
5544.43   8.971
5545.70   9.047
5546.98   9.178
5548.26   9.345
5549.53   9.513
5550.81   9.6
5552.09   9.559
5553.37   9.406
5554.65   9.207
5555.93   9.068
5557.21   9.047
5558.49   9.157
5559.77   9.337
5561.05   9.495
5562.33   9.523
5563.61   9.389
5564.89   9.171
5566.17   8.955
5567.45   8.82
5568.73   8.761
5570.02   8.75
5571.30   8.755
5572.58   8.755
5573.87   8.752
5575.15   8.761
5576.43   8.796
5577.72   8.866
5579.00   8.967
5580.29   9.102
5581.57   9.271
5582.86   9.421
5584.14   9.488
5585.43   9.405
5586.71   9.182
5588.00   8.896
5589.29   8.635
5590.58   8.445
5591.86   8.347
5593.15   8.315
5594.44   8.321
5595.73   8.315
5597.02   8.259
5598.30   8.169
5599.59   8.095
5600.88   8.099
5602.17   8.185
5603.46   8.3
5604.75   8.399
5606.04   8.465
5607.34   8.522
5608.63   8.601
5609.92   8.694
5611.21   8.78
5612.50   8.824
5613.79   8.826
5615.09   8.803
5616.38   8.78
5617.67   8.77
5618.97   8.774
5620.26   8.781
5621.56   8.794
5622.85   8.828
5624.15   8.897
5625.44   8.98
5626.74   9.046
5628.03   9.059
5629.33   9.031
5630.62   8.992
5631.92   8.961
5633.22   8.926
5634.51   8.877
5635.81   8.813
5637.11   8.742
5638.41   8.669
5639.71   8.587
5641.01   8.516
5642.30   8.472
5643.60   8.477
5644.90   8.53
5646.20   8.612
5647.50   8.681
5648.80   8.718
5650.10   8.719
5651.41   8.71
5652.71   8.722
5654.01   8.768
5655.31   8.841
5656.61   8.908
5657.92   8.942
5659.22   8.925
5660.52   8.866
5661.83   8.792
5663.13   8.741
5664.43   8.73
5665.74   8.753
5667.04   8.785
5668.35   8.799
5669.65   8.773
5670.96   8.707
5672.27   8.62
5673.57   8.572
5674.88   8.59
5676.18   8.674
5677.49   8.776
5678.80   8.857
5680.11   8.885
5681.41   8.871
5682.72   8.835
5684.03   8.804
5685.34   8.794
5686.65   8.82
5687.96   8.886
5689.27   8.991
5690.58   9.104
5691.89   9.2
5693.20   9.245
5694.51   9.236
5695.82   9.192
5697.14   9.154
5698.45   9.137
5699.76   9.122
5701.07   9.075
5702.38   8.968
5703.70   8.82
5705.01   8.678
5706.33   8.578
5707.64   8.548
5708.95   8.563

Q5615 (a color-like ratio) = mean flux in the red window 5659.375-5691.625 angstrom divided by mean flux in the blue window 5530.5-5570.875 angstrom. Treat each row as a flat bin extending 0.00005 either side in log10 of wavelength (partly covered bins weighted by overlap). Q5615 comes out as 0.97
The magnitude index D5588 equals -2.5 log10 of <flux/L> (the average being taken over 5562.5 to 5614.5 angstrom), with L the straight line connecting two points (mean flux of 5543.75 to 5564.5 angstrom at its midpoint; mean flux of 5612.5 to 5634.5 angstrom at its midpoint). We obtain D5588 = 0.05 mag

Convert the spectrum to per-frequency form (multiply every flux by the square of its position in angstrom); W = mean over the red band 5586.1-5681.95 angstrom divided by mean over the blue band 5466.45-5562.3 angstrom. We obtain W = 1.02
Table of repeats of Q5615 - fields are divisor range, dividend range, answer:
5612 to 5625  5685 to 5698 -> 1.03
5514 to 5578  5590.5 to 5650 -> 0.94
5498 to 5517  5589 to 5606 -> 0.93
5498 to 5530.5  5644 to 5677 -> 0.94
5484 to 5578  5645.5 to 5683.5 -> 0.98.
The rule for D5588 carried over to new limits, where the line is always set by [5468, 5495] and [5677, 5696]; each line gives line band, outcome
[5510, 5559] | -0.08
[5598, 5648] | 0.02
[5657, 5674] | 0.02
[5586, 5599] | 0.03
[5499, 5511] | -0.06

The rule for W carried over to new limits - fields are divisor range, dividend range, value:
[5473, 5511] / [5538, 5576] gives 1.09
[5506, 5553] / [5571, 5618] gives 0.97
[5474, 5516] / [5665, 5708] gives 1.11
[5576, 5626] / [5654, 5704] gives 1.05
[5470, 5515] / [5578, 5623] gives 1.05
